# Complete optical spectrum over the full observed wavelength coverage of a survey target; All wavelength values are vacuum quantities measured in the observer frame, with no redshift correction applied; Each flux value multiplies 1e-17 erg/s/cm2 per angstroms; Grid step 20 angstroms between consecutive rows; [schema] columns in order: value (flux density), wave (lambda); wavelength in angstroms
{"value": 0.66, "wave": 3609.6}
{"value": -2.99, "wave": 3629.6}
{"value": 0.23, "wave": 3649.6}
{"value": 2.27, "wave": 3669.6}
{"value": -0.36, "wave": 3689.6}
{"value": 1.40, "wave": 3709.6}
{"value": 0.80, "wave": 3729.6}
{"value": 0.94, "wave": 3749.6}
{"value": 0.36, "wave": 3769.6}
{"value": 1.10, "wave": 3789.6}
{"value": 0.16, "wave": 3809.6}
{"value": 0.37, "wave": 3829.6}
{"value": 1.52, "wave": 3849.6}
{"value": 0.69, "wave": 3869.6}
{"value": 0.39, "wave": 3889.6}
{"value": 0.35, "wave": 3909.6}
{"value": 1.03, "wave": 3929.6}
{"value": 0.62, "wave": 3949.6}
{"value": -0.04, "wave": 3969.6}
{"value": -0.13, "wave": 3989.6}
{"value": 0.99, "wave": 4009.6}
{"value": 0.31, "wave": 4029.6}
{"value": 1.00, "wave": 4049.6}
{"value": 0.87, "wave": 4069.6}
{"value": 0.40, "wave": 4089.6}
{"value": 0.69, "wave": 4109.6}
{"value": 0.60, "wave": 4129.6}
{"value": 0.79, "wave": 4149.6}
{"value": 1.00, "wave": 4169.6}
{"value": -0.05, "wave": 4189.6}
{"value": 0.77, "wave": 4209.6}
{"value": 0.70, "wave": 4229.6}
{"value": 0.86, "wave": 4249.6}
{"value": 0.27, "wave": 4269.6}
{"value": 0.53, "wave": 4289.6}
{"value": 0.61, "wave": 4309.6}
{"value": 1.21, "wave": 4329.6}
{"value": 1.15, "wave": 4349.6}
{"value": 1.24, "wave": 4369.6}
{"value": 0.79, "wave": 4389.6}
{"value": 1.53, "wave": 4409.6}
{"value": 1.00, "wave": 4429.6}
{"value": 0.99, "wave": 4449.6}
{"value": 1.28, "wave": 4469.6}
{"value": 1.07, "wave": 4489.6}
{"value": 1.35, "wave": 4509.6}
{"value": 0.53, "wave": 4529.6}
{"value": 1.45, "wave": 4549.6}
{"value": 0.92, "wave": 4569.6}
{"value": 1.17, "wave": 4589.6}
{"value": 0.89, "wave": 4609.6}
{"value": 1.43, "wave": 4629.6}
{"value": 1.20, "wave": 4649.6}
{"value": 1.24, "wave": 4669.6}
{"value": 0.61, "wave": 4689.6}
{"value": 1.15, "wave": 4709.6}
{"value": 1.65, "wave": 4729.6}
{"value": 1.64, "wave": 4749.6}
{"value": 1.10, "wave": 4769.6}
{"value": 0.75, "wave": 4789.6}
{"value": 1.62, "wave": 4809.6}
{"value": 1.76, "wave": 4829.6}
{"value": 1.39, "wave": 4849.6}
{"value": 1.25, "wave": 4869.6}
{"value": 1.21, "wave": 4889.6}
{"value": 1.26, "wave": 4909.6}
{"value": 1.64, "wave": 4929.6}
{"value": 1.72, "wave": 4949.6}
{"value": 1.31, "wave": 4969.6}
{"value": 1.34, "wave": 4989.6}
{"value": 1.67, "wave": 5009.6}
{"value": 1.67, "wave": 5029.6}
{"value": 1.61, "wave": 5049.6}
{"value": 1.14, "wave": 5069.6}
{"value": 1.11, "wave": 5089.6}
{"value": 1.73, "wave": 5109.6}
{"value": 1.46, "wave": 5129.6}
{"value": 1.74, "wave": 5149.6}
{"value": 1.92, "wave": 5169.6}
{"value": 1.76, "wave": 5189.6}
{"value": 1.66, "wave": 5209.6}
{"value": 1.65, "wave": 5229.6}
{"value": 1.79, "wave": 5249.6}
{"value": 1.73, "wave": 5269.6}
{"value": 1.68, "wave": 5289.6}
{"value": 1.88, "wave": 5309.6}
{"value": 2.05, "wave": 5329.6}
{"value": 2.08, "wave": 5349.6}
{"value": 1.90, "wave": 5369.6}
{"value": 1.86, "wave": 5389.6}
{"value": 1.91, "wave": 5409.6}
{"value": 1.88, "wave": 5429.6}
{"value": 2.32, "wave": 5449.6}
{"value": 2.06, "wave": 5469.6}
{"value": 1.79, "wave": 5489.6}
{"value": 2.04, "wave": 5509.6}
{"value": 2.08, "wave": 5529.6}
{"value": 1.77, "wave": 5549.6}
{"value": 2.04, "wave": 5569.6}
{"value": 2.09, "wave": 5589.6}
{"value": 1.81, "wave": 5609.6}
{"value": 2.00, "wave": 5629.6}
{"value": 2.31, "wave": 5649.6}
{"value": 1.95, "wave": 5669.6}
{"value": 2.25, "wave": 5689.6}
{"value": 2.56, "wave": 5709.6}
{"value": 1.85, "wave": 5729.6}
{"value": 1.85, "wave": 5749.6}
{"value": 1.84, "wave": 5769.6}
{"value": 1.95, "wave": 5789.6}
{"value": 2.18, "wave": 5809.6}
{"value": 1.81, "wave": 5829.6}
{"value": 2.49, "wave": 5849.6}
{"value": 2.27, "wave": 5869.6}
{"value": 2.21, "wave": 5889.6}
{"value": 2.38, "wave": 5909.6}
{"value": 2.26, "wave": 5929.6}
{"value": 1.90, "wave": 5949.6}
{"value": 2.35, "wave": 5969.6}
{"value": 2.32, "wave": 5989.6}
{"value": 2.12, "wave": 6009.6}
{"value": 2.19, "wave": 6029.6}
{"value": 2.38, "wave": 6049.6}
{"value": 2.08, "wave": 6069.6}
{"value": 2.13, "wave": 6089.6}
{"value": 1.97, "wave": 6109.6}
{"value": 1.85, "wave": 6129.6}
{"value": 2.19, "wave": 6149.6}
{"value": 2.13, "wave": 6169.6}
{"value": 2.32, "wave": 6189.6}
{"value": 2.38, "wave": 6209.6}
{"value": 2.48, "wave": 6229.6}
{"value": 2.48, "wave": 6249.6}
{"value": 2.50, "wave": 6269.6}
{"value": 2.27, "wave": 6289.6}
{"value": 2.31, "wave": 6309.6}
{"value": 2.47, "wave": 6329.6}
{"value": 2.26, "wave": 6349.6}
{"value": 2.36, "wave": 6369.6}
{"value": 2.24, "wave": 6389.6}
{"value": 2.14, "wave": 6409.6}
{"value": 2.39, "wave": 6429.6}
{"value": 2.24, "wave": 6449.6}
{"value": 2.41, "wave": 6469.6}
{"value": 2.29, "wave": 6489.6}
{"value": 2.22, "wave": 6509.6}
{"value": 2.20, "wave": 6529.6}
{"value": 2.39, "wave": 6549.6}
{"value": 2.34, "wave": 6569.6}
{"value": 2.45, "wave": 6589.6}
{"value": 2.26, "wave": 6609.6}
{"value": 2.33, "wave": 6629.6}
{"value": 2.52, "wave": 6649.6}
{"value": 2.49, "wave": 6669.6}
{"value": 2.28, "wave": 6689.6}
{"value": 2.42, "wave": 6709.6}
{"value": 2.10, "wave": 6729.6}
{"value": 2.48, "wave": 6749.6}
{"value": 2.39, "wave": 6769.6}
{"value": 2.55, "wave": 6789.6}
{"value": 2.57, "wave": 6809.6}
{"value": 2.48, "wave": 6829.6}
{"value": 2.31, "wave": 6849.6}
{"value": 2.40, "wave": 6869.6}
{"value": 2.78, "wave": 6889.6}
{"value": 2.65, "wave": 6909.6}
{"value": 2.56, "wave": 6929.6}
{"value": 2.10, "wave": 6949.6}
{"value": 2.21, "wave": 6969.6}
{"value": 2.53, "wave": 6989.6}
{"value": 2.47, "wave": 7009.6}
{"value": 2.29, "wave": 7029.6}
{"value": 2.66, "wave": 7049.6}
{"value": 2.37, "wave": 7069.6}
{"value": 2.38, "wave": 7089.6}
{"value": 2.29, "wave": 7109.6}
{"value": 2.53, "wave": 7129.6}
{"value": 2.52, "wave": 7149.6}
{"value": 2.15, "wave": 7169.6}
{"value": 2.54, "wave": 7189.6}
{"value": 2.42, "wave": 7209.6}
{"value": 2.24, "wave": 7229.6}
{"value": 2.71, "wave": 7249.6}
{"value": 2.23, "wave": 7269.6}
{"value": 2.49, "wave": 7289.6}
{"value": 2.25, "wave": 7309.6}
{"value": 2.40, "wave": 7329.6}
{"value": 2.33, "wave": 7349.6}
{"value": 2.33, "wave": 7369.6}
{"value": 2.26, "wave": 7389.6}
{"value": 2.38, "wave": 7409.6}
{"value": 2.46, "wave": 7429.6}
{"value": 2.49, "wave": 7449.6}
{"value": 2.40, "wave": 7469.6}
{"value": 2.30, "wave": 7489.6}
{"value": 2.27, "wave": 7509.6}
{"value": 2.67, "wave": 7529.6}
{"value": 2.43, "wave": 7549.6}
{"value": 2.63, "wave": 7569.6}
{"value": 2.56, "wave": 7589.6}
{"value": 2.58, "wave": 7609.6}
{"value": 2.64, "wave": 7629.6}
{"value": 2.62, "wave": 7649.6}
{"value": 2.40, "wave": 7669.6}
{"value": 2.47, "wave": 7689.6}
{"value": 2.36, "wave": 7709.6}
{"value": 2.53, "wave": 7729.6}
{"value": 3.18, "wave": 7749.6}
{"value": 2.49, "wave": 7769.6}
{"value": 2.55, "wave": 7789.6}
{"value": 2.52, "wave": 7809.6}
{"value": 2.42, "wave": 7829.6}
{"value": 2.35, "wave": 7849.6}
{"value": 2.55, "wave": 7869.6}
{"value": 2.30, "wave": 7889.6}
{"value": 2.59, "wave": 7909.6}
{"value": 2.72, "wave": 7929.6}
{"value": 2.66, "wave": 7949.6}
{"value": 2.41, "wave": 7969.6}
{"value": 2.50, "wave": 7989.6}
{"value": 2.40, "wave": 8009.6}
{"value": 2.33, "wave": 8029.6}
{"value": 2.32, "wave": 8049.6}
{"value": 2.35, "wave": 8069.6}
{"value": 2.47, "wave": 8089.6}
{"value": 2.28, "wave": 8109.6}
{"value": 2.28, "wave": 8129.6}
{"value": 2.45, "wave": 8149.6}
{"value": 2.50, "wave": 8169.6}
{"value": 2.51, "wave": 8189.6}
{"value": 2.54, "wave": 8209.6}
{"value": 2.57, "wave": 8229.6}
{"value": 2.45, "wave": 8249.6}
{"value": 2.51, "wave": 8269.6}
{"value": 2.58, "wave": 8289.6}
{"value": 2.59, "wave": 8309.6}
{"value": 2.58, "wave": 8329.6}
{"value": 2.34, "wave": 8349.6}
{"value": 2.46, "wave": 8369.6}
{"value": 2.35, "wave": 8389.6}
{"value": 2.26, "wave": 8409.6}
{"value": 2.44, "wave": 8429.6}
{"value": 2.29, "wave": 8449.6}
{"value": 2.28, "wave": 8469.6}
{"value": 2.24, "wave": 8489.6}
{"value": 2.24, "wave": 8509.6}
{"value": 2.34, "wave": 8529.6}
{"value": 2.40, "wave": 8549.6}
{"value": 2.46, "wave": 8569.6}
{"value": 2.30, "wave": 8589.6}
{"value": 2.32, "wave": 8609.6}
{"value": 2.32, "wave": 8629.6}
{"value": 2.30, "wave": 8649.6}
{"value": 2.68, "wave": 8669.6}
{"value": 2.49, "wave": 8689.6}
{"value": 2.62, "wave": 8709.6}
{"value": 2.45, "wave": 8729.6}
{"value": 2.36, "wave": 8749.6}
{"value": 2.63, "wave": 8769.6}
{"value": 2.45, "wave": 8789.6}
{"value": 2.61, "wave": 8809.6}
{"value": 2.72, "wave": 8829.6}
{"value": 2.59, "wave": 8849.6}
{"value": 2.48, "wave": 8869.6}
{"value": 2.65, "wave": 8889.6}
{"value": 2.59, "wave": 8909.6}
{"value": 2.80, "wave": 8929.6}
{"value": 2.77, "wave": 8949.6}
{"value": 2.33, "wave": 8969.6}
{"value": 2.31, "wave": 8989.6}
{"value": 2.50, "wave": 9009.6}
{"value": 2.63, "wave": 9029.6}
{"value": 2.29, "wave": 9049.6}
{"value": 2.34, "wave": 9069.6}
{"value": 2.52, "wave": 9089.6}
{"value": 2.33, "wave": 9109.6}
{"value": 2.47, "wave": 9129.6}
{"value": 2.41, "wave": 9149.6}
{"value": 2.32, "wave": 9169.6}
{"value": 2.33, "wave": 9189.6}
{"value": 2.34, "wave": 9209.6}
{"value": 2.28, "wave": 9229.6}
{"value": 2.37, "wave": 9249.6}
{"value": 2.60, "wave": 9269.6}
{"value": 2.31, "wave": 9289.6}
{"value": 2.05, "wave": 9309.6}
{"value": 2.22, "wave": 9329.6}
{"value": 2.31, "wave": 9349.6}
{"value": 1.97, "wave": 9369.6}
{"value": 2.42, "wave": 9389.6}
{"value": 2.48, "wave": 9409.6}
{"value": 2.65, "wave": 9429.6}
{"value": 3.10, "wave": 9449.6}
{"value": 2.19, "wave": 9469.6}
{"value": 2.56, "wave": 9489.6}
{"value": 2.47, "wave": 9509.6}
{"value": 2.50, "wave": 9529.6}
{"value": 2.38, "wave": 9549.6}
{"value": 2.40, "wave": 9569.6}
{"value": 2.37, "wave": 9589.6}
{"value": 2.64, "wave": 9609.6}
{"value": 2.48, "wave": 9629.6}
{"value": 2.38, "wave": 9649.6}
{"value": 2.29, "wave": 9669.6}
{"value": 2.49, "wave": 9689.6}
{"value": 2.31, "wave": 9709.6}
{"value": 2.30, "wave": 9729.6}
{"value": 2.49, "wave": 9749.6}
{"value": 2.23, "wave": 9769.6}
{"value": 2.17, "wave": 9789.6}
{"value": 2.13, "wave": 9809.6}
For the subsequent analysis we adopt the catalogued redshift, 0.18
